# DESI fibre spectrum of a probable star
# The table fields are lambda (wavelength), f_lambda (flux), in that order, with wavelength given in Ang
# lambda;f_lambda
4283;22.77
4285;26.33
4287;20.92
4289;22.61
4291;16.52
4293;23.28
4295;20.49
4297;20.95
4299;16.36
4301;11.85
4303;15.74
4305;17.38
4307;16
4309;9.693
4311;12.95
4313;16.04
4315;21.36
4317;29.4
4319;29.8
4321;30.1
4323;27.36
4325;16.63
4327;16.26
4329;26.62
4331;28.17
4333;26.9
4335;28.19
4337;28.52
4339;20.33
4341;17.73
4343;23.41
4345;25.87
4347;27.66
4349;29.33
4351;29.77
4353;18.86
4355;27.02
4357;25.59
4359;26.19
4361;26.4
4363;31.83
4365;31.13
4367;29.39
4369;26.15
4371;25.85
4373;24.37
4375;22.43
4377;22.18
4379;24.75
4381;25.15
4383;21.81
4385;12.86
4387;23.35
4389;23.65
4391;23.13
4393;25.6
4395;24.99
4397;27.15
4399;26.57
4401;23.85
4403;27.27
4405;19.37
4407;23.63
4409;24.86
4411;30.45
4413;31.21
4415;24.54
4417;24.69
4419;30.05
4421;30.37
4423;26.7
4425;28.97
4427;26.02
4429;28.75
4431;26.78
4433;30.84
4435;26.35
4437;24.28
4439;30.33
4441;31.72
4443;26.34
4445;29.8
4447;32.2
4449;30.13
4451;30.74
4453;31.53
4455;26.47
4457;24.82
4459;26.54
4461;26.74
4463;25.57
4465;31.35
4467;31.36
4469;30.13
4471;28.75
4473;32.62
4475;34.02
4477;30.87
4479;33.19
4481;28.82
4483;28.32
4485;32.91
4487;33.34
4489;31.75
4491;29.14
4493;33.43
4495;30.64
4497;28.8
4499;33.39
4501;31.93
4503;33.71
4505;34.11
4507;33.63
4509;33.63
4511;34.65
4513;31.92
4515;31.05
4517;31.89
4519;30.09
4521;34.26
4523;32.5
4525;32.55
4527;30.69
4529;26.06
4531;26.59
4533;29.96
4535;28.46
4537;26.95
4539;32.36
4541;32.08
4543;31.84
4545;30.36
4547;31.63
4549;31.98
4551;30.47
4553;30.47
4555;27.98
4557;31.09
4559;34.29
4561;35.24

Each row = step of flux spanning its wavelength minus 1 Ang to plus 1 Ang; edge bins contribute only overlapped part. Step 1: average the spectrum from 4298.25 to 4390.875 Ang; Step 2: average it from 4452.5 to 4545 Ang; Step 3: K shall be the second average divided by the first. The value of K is 1.3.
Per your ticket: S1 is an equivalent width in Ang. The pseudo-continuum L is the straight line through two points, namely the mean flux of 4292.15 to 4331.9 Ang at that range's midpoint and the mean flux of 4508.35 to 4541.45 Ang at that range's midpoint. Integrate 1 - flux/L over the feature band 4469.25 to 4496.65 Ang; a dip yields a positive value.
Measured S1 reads -2.4 Ang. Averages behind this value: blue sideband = 20.3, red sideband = 30.9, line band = 31.3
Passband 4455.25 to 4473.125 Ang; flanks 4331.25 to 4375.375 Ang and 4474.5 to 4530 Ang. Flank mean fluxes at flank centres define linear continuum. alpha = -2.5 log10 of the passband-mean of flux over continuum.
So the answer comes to 0.07 mag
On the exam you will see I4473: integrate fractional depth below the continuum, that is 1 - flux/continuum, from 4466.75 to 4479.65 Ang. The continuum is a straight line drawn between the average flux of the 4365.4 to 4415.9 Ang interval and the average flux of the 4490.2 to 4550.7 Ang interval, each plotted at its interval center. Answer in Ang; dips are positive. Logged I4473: -1.17 Ang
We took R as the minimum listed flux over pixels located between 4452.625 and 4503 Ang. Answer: 24.82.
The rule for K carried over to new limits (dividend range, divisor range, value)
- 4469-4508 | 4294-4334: 1.55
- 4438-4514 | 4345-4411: 1.22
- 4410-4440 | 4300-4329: 1.43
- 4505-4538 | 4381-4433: 1.21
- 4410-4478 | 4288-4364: 1.28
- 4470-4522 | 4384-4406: 1.36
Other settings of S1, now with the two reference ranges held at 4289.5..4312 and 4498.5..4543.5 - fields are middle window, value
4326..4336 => -3.51 Ang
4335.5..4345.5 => -2.08 Ang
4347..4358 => -3.38 Ang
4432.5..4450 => -1.99 Ang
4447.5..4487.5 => -2.92 Ang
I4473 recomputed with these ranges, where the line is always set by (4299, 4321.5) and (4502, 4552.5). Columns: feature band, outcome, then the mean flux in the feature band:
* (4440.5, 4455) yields -1.80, 30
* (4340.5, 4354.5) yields -2.73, 25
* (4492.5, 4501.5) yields -0.59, 31.5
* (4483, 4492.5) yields -0.81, 31.5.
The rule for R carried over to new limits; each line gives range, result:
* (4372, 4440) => 12.86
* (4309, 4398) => 9.693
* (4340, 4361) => 17.73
